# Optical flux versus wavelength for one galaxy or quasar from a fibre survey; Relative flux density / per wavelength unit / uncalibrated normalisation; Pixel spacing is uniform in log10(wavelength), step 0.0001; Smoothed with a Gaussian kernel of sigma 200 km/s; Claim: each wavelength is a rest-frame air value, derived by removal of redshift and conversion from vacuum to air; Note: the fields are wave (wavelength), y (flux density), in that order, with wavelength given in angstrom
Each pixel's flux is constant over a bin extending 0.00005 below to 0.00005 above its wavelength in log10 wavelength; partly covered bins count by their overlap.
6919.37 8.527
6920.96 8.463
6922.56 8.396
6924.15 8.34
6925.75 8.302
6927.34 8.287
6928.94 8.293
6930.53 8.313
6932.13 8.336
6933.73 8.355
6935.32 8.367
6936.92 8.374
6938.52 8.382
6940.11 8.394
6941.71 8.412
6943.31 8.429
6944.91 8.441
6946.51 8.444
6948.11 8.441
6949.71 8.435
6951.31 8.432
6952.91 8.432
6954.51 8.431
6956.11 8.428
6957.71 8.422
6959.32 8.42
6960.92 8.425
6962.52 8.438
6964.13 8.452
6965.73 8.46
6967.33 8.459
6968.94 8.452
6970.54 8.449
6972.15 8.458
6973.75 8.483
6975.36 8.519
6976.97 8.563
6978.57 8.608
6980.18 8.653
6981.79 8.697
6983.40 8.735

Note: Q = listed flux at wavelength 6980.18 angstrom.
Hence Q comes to 8.653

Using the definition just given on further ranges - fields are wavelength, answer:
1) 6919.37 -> 8.527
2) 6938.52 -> 8.382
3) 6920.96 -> 8.463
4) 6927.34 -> 8.287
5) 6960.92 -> 8.425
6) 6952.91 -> 8.432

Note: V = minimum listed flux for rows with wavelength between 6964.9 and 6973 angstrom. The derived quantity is 8.449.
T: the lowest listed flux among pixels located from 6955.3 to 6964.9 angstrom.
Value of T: 8.42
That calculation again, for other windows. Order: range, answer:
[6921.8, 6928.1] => 8.287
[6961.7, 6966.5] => 8.438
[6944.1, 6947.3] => 8.441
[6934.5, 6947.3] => 8.367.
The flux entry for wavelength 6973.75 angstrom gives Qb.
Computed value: 8.483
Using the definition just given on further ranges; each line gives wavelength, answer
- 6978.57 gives 8.608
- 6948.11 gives 8.441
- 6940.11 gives 8.394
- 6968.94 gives 8.452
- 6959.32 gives 8.42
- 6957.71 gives 8.422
